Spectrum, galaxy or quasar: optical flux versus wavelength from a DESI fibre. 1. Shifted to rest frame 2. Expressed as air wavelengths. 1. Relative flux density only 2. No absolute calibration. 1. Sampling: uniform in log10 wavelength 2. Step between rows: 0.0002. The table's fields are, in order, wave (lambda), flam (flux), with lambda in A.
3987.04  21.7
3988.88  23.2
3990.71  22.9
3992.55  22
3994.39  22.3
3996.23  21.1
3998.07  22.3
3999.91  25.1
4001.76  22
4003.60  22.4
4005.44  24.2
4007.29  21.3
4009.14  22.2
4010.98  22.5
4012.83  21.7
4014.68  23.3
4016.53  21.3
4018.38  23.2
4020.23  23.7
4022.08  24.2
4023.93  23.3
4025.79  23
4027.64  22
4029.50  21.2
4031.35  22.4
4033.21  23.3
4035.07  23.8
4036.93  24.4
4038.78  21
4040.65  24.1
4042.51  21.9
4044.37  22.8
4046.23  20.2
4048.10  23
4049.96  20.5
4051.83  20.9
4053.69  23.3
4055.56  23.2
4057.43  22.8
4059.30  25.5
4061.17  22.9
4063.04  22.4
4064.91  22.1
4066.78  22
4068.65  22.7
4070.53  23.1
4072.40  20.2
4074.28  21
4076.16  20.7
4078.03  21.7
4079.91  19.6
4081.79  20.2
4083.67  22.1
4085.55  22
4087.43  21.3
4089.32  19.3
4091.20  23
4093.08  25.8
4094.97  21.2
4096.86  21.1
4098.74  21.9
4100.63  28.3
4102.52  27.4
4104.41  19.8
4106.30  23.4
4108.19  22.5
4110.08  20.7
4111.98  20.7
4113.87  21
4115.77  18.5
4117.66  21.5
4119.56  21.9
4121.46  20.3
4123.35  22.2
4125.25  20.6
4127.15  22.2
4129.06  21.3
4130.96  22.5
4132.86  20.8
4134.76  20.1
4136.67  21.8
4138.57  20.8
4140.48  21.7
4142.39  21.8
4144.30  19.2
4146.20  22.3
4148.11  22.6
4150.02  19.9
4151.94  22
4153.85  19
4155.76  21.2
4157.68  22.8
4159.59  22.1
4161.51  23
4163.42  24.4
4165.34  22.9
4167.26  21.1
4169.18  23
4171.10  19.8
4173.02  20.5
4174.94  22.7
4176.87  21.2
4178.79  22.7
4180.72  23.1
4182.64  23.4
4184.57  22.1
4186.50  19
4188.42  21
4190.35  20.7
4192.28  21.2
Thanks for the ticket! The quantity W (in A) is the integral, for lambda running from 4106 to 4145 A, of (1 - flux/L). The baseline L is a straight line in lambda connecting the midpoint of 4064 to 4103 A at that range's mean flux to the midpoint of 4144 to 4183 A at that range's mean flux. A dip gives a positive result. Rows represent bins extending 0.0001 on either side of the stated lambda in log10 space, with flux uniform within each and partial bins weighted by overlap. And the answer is 1.5 A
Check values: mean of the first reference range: 22.2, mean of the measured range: 21.2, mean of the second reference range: 21.9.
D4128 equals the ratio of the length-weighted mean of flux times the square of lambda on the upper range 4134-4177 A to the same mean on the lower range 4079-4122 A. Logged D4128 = 1.0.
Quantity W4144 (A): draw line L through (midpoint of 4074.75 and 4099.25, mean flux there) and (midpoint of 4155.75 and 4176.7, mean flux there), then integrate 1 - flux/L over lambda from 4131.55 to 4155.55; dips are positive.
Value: 1.0 A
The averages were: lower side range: 21.5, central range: 21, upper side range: 22.1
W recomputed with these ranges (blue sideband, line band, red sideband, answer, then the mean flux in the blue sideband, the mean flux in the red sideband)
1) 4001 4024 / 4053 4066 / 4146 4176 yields -0.4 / 22.7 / 21.8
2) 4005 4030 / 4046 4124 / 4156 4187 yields 1.4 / 22.6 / 22.1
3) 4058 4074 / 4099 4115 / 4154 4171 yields -0.3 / 22.6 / 22.3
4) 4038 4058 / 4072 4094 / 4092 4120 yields 0.8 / 22.1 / 22.4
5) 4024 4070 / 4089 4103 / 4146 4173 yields -0.8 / 22.6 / 21.8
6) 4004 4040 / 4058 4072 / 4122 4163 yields -0.4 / 22.7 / 21.5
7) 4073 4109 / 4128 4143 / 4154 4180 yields 0.5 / 22.2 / 22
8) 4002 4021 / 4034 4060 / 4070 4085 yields -1.1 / 22.6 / 21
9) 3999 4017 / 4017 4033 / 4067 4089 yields -0.4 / 22.6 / 21.3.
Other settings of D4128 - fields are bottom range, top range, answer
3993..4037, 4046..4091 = 0.99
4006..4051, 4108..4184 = 1.01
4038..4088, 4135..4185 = 1.04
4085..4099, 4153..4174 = 1.03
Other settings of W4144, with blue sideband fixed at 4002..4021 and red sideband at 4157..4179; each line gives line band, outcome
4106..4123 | 0.9 A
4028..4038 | -0.2 A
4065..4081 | 0.7 A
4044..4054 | 0.4 A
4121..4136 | 0.7 A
